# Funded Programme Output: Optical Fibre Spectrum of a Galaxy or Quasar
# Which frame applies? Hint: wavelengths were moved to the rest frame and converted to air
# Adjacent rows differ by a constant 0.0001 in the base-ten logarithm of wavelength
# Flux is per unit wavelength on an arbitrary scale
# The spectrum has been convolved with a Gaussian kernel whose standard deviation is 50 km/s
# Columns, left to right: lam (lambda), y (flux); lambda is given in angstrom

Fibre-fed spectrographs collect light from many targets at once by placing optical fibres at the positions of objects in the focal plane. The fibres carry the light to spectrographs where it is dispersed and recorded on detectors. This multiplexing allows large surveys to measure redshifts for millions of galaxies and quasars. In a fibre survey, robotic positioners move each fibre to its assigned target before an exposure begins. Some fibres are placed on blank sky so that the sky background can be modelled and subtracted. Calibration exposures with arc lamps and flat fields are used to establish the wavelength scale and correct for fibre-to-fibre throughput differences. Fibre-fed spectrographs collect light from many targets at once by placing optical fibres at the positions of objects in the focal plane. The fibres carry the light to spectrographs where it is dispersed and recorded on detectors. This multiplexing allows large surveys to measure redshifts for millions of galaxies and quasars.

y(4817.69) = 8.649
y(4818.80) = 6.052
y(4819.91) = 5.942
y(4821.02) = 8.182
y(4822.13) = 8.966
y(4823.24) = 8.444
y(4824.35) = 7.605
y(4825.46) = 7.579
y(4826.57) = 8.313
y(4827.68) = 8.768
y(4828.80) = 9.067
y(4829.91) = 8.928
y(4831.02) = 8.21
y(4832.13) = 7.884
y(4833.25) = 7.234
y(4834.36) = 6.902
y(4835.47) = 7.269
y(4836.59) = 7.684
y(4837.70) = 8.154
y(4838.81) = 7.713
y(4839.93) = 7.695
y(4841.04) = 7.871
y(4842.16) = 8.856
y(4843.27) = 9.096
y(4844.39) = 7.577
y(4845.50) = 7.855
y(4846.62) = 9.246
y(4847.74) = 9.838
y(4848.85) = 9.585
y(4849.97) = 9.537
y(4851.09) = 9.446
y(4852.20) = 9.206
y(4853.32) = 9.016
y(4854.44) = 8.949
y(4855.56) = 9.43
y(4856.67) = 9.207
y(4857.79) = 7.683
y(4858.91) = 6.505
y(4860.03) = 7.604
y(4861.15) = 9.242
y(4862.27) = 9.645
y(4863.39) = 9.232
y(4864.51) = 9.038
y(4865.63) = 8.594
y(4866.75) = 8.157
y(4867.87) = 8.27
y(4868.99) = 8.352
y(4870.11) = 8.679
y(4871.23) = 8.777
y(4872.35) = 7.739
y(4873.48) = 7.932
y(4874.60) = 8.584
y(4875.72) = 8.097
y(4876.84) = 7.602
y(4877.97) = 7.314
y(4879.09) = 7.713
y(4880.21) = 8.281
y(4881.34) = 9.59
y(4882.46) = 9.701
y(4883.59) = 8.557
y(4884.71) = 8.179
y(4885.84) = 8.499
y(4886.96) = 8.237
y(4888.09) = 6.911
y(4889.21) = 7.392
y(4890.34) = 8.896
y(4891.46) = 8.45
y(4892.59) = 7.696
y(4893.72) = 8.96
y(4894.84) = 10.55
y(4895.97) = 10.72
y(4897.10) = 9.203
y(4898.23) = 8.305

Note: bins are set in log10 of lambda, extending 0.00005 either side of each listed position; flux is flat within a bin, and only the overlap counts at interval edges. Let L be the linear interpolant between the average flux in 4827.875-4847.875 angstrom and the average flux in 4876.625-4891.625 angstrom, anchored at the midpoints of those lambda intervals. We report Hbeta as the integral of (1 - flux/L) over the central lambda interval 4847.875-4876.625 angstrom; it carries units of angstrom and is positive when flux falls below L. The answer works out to -1.6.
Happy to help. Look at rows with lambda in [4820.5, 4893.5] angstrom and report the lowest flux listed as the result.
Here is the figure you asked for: 6.505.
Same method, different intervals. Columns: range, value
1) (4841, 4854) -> 7.577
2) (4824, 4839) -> 6.902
